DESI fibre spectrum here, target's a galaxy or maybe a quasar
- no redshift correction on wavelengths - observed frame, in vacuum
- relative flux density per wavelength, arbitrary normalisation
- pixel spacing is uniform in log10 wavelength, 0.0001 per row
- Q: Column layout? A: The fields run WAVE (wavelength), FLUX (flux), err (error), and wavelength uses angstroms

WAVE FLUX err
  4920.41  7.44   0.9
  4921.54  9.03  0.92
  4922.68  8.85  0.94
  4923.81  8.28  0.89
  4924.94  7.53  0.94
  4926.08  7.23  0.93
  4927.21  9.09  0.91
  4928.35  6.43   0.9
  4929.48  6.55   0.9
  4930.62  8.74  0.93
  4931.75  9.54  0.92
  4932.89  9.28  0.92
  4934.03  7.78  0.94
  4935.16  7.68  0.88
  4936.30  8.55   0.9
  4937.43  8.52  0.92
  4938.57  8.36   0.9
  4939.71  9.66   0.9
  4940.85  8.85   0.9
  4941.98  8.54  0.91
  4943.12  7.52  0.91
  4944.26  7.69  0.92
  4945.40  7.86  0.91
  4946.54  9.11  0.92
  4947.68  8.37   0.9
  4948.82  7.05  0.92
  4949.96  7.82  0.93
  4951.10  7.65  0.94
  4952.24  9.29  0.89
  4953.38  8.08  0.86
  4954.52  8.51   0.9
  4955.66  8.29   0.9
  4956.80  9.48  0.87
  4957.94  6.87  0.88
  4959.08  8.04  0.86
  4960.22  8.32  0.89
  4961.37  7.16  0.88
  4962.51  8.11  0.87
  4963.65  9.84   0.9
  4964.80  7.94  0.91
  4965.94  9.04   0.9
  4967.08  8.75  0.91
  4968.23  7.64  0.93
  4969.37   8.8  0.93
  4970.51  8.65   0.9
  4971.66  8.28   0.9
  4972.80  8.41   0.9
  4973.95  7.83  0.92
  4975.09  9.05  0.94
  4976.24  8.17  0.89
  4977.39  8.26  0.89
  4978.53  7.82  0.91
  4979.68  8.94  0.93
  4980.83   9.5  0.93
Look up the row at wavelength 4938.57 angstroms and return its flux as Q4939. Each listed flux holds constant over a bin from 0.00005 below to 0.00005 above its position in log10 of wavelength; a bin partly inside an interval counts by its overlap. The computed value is 8.36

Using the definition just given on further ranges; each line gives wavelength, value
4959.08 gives 8.04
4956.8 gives 9.48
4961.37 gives 7.16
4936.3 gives 8.55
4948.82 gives 7.05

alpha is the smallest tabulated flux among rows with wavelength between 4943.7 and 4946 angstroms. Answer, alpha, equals 7.69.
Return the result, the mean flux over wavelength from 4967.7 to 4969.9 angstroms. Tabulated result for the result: 8.24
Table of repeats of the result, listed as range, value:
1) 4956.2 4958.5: 8.19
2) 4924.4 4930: 7.37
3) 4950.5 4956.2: 8.36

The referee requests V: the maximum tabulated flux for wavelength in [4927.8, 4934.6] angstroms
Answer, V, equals 9.54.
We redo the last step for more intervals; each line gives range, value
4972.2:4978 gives 9.05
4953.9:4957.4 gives 9.48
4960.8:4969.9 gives 9.84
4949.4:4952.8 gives 9.29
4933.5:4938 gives 8.55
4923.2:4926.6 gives 8.28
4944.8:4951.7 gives 9.11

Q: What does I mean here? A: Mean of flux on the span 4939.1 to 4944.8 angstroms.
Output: 8.45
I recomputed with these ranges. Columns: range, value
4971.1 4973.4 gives 8.34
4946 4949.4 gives 8.16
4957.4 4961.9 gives 7.6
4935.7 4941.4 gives 8.77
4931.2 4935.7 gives 8.57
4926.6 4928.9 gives 7.76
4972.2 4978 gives 8.34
